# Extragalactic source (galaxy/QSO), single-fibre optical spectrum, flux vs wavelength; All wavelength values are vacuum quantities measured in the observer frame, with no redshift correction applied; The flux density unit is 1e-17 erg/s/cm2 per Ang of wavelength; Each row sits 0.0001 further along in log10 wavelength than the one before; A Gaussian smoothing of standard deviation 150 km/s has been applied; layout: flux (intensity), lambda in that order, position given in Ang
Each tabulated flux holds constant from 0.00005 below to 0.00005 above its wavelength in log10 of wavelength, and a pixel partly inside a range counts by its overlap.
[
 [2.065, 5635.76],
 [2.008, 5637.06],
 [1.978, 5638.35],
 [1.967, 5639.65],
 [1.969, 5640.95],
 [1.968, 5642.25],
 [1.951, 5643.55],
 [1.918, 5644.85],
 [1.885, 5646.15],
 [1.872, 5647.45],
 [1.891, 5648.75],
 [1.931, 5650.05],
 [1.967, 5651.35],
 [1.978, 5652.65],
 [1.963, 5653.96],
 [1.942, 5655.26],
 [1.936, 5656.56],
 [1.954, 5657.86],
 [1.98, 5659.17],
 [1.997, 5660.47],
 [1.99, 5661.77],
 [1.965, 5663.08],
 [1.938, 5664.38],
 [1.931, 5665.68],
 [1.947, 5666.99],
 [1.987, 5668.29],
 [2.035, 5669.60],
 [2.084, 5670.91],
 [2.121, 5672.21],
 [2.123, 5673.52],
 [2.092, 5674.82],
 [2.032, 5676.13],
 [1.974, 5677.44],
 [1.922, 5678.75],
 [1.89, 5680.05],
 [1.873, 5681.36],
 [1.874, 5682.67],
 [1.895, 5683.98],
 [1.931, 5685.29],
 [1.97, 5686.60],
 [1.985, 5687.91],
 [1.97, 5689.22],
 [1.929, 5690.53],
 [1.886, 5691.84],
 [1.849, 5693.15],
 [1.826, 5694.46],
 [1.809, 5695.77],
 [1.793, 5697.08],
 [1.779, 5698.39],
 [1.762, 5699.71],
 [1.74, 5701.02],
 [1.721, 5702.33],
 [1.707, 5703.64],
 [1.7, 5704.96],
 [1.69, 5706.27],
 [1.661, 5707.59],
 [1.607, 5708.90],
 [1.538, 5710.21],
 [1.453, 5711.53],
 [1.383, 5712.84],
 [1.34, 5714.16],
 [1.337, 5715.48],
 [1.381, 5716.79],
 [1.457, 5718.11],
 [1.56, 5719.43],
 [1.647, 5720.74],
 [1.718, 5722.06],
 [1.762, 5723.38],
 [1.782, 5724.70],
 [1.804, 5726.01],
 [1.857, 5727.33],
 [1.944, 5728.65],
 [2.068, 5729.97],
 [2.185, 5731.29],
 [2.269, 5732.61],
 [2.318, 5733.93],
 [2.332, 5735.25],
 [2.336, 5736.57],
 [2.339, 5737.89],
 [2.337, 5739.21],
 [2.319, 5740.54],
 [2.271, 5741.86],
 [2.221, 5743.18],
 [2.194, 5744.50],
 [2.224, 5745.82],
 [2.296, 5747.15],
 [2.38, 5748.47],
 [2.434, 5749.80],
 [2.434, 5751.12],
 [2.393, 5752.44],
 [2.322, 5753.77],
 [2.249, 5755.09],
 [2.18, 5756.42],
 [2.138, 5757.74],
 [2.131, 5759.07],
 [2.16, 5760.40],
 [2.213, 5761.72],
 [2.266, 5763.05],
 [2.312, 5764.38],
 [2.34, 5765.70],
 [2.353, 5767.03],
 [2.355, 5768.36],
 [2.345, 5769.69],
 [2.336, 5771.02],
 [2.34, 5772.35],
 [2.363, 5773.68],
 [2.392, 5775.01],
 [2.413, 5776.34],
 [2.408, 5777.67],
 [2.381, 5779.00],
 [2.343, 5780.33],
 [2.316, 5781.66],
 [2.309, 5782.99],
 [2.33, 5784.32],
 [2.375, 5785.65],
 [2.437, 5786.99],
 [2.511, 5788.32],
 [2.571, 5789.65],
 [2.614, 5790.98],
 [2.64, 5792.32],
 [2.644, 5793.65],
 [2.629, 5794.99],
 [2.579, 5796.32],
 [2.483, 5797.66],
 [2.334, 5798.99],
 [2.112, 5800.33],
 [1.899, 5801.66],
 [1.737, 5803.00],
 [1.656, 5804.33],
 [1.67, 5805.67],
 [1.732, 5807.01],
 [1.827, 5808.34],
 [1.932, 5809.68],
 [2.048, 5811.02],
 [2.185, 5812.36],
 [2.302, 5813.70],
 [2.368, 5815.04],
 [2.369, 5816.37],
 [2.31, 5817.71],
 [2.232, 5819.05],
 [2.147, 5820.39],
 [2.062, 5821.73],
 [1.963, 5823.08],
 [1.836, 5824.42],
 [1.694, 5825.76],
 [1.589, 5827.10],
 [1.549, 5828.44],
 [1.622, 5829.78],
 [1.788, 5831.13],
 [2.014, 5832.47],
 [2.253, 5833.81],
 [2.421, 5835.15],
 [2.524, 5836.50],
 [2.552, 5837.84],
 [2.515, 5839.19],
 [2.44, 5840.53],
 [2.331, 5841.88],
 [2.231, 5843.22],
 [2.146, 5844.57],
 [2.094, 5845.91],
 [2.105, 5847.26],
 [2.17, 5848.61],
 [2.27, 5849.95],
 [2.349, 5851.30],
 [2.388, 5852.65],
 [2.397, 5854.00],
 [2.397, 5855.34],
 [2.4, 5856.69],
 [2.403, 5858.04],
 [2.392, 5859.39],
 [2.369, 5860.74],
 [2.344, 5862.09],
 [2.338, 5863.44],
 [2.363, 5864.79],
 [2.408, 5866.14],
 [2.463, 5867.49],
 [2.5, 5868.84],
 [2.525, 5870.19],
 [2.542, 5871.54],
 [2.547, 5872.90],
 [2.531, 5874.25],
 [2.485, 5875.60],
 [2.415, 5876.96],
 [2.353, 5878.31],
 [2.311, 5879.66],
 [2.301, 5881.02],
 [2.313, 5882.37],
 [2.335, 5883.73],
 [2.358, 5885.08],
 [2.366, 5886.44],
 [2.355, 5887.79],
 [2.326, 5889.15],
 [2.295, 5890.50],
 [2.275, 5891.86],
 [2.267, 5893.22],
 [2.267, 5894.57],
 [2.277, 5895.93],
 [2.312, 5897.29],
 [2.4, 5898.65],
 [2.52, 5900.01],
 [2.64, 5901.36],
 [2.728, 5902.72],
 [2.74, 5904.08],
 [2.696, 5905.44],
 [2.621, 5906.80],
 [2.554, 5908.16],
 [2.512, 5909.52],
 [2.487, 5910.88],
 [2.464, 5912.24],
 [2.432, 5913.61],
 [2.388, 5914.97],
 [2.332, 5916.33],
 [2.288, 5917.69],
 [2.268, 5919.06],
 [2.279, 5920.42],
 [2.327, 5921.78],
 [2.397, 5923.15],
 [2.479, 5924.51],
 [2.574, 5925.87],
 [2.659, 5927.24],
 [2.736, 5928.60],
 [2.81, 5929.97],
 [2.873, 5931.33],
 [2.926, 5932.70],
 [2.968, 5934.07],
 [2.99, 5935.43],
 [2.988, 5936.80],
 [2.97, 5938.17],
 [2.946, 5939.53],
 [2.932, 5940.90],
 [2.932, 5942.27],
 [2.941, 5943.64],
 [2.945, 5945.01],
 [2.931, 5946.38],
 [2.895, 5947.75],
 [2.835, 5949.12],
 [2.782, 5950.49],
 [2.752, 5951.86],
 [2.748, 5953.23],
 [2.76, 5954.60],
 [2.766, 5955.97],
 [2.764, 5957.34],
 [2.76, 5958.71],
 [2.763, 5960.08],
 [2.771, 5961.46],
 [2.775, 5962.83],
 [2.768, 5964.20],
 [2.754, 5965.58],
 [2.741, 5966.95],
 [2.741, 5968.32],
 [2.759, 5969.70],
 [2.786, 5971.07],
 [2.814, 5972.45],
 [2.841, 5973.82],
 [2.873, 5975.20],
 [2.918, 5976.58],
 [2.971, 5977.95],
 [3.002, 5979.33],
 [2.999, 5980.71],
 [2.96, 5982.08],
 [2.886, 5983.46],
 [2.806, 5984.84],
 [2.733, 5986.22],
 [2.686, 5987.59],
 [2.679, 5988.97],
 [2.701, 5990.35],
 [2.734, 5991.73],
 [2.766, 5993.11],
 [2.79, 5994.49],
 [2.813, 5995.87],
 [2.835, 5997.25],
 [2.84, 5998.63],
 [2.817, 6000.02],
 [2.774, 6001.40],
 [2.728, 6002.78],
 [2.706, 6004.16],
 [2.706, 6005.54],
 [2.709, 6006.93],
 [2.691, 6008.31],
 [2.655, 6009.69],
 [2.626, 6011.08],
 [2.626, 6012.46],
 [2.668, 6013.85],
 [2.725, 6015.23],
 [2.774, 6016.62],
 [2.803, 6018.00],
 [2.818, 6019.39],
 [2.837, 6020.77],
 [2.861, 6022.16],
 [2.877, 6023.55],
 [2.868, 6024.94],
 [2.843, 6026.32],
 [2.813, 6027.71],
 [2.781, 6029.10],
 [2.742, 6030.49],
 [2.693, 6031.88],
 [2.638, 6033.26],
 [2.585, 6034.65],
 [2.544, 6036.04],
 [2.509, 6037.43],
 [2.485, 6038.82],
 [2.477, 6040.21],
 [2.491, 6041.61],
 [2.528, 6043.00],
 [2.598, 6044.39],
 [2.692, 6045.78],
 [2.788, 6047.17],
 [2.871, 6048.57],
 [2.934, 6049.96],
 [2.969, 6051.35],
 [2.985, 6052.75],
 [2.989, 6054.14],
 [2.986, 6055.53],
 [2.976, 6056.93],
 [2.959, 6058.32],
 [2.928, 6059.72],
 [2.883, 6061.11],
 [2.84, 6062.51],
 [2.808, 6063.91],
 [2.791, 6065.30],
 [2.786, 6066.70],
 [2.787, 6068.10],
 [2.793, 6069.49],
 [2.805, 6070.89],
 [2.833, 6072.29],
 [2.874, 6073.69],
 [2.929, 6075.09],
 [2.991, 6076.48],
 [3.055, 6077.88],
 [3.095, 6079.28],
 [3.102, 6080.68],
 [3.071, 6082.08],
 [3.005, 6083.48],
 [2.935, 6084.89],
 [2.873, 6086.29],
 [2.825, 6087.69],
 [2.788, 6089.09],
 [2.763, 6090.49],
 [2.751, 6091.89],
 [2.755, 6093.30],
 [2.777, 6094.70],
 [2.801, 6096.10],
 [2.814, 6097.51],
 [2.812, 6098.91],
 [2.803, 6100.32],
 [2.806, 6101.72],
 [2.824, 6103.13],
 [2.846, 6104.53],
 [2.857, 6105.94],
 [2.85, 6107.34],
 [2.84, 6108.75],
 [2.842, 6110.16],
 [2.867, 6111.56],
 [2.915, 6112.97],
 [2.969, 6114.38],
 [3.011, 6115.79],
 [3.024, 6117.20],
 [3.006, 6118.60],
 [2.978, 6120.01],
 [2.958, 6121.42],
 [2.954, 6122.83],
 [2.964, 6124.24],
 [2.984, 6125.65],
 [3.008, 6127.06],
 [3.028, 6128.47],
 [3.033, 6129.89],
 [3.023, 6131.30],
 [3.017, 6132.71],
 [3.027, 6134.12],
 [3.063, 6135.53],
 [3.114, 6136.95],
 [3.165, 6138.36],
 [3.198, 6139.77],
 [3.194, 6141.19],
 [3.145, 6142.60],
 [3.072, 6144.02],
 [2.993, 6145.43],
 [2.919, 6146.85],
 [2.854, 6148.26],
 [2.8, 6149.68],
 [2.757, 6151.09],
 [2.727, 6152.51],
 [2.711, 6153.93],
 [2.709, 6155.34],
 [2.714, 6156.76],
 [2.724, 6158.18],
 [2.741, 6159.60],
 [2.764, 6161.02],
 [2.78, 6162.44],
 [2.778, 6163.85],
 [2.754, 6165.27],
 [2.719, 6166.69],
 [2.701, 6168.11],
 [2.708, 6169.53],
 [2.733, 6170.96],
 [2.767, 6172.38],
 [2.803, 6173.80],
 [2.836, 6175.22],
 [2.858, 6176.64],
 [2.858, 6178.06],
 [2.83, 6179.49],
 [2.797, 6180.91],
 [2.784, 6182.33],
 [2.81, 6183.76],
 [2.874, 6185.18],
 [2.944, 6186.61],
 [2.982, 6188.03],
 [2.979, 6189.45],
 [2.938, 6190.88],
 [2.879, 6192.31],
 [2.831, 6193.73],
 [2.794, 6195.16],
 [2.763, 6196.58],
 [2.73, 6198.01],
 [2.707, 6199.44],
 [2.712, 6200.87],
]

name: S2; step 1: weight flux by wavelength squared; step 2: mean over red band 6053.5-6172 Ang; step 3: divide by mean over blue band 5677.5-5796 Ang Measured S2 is 1.58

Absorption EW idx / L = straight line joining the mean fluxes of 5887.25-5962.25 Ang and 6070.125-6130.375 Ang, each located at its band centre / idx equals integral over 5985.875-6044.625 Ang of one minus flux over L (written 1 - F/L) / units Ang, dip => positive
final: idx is 1.3 Ang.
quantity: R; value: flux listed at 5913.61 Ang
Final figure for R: 2.432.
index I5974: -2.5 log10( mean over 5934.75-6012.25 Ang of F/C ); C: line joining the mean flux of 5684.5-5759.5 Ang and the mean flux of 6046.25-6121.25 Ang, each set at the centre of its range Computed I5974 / -0.09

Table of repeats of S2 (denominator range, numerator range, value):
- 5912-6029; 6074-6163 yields 1.11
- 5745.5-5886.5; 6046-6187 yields 1.41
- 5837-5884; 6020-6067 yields 1.24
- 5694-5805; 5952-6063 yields 1.44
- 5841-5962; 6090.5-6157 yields 1.24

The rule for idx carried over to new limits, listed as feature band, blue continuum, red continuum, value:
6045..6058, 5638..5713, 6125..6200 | -1.3 Ang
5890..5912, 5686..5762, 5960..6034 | 0.1 Ang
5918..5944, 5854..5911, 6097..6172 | -2.1 Ang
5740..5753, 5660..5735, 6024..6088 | -2.2 Ang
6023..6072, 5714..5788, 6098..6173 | -0.8 Ang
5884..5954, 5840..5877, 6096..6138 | -2.8 Ang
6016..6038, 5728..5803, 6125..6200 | -0.5 Ang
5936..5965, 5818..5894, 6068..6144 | -3.7 Ang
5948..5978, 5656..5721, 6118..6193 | -4.2 Ang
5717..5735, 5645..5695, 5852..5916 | 1.8 Ang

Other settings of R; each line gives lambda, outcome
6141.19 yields 3.194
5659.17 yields 1.98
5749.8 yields 2.434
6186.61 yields 2.944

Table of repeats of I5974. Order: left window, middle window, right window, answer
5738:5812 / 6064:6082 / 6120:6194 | -0.06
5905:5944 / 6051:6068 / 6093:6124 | -0.03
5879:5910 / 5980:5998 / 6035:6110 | -0.06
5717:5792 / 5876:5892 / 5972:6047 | 0.07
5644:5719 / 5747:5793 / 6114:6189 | -0.15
